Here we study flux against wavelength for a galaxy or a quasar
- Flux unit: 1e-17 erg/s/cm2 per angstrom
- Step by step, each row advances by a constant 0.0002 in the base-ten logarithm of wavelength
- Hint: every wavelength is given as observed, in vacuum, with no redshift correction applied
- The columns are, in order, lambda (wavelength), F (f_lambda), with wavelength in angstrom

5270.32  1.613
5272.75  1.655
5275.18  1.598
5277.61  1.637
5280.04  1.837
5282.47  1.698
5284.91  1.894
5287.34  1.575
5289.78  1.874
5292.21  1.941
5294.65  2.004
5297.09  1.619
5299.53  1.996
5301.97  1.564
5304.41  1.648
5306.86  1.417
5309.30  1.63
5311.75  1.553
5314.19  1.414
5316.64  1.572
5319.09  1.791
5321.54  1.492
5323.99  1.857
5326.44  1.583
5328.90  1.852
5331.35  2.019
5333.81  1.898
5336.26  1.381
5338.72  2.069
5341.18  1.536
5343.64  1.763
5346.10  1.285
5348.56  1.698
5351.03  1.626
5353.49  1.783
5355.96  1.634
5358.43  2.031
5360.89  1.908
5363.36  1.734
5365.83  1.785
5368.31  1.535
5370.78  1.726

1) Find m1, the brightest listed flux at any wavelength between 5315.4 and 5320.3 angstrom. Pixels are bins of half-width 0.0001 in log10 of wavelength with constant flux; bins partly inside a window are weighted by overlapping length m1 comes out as 1.791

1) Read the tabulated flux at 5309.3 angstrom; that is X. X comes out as 1.63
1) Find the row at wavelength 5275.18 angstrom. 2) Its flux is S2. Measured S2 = 1.598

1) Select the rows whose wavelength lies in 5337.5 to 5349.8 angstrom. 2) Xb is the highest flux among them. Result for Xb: 2.069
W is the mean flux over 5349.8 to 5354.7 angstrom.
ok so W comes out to 1.71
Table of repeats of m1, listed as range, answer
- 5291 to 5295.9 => 2.004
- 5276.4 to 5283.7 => 1.837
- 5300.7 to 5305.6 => 1.648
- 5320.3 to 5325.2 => 1.857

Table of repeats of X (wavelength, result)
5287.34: 1.575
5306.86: 1.417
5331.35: 2.019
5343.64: 1.763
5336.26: 1.381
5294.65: 2.004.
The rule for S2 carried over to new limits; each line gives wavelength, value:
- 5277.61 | 1.637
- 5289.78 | 1.874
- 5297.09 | 1.619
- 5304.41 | 1.648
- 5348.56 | 1.698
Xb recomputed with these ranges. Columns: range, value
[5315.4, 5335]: 2.019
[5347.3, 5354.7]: 1.783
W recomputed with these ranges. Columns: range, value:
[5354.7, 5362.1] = 1.86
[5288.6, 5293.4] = 1.91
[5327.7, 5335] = 1.92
